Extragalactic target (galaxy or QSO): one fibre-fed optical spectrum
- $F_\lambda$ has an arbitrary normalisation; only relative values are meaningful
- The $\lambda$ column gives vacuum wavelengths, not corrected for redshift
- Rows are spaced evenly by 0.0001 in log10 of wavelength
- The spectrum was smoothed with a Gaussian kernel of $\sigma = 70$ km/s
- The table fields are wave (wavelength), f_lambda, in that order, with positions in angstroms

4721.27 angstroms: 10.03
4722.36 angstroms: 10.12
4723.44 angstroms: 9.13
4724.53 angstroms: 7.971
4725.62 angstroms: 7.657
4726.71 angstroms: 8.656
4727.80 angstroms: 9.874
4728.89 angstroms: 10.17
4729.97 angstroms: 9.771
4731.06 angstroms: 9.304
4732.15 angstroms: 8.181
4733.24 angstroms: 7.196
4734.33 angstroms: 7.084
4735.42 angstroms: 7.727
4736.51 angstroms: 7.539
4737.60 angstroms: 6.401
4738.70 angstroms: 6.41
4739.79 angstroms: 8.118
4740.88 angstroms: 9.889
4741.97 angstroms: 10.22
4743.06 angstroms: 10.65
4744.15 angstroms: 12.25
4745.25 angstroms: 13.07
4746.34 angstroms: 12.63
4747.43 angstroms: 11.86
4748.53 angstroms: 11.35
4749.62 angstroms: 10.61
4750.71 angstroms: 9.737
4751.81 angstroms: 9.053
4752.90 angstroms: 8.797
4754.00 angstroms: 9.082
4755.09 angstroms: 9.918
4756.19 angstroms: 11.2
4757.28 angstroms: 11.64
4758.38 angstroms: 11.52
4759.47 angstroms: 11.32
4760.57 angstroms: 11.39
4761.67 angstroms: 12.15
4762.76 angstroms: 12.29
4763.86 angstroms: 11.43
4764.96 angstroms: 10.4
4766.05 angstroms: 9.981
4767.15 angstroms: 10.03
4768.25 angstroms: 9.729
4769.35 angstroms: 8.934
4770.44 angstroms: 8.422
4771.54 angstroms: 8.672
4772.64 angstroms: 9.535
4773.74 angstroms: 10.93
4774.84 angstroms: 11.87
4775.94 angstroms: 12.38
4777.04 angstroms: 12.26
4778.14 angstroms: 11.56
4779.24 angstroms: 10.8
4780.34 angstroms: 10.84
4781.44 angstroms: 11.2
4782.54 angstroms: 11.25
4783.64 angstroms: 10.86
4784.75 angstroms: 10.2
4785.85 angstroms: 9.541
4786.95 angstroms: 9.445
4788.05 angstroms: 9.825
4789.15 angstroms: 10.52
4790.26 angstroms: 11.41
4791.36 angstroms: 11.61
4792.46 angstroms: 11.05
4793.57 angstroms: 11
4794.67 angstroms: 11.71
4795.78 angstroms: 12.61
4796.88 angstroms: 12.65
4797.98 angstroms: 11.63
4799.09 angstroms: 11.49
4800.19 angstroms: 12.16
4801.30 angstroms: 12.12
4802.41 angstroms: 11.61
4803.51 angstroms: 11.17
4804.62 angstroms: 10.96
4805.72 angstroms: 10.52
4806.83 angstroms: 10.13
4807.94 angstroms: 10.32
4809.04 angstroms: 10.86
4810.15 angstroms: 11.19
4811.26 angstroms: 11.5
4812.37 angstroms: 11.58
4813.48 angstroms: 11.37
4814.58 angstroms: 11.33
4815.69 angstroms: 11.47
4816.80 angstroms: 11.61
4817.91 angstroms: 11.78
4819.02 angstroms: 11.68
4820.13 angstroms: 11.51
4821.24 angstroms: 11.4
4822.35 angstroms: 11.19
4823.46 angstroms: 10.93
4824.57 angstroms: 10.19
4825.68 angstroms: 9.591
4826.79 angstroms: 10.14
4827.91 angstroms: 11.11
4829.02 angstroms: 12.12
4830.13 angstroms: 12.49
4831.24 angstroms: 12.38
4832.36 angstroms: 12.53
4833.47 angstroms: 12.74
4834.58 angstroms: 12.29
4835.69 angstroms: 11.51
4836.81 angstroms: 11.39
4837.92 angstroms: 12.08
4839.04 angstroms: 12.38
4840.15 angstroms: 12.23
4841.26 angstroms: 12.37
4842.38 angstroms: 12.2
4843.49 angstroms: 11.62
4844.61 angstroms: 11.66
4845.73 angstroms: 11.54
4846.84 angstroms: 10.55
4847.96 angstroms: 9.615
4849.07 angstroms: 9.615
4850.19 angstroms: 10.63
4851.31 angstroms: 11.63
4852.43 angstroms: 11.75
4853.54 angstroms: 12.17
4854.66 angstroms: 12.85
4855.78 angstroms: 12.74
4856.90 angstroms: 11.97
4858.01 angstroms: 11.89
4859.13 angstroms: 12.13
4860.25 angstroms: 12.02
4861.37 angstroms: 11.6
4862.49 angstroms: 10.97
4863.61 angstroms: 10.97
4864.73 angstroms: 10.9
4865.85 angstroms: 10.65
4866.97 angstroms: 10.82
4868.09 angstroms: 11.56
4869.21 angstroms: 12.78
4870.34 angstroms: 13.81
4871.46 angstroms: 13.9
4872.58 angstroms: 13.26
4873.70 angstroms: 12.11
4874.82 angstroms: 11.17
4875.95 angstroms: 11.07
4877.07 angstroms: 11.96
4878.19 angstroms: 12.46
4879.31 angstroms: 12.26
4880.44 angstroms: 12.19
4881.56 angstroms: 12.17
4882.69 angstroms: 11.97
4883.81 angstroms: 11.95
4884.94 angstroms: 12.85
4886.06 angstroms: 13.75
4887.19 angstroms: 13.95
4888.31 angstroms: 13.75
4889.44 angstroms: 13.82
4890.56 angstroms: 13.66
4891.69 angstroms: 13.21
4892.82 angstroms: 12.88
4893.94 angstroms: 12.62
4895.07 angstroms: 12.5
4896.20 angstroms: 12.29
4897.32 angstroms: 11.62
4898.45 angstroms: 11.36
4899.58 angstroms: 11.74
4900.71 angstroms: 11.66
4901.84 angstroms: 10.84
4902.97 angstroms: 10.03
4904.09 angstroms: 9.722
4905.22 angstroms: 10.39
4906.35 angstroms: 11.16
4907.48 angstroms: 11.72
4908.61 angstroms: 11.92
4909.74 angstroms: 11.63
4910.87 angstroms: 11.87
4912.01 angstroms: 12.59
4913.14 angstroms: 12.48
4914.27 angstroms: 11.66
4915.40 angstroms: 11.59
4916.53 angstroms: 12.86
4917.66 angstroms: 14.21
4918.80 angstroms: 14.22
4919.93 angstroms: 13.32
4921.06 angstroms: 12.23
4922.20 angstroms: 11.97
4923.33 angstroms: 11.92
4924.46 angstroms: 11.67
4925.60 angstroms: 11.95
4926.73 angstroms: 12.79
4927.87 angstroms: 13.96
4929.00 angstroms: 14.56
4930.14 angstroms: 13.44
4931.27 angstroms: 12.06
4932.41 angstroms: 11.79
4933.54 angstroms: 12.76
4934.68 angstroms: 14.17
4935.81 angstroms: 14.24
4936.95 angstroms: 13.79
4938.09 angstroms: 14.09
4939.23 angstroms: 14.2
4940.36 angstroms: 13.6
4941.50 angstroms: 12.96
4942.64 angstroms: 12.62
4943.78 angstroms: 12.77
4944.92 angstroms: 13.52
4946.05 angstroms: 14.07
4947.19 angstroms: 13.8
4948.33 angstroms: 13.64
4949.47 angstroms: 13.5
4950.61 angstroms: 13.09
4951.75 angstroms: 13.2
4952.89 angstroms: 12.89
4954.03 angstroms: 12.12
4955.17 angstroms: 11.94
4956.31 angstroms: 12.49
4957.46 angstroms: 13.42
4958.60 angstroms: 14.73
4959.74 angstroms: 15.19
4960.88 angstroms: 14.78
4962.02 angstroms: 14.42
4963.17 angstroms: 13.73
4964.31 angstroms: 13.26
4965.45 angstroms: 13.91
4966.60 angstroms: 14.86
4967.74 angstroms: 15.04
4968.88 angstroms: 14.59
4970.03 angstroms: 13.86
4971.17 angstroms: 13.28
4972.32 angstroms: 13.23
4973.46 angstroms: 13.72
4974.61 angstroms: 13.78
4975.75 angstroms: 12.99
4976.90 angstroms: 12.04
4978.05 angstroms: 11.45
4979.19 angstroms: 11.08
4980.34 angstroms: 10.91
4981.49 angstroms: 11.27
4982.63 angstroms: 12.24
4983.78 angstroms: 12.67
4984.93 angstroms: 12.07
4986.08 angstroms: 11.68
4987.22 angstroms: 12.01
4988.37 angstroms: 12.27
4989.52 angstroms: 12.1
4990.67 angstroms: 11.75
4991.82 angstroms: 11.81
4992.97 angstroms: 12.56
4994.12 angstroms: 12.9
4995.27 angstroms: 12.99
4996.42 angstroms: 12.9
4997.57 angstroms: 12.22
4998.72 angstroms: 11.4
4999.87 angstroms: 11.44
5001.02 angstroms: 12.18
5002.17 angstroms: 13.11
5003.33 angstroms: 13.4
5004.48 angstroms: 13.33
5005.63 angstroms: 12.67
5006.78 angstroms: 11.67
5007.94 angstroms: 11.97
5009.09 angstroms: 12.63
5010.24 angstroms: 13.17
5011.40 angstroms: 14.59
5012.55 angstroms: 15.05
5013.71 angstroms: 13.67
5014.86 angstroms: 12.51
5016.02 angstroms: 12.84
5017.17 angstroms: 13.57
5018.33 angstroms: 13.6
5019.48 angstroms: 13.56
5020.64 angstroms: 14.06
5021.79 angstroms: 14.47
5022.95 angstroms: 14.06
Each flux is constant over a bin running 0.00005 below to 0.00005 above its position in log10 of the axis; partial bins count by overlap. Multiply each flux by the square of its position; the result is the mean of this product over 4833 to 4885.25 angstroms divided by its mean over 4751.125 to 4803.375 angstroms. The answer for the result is 1.13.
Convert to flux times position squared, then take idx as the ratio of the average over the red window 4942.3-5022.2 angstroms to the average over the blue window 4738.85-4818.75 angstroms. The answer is 1.3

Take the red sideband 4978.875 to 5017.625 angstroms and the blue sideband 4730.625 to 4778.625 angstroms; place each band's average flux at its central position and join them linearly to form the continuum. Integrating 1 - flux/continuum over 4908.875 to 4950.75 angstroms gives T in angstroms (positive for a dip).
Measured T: -4.2 angstroms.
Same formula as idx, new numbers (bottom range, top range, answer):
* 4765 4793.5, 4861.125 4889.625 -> 1.21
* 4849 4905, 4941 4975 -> 1.17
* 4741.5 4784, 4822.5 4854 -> 1.09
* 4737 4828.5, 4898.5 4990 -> 1.27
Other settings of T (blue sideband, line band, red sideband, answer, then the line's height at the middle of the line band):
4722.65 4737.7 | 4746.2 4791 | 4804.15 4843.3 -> -4.6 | 9.67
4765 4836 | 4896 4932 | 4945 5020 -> 0.5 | 12.3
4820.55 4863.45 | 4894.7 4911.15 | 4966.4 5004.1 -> 0.9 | 12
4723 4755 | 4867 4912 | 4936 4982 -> -0.4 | 12.1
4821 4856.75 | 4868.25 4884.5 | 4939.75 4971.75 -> -0.2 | 12.2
